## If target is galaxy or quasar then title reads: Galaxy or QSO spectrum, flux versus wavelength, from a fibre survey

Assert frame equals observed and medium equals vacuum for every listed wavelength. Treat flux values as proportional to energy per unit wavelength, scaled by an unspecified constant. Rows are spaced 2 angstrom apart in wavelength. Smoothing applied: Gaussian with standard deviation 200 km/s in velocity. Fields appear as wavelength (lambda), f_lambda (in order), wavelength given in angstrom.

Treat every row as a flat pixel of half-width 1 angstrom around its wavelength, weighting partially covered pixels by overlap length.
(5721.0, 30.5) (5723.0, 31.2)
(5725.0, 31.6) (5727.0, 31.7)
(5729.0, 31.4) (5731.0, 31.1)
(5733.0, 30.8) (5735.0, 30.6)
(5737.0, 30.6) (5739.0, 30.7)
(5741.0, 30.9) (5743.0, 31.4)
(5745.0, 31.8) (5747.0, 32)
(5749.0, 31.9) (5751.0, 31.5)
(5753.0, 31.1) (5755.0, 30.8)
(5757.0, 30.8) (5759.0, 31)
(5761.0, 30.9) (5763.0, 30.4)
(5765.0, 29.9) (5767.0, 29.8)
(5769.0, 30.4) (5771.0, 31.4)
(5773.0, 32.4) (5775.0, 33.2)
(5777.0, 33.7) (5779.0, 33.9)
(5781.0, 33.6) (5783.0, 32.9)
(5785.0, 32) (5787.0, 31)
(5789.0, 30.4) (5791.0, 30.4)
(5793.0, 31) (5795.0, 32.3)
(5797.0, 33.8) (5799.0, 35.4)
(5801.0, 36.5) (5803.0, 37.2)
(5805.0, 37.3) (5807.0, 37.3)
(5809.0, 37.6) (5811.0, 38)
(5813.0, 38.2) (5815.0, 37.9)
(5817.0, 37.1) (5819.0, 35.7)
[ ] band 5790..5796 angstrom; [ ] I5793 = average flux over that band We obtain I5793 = 31.2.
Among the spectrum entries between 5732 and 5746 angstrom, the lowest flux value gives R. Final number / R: 30.6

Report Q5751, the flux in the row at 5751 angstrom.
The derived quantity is 31.5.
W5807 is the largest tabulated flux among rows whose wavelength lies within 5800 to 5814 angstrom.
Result 38.2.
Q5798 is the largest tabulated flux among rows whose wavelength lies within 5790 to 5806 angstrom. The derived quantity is 37.3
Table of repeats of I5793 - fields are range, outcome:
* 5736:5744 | 30.9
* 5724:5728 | 31.6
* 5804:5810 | 37.4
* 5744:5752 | 31.8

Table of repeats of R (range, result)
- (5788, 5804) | 30.4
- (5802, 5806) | 37.2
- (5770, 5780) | 31.4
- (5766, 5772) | 29.8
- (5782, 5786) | 32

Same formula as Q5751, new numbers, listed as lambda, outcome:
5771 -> 31.4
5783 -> 32.9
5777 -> 33.7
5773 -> 32.4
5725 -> 31.6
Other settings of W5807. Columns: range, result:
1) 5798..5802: 36.5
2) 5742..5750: 32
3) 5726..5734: 31.7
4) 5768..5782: 33.9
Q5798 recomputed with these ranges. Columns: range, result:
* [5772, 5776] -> 33.2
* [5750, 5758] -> 31.5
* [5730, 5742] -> 31.1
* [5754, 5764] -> 31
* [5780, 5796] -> 33.6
